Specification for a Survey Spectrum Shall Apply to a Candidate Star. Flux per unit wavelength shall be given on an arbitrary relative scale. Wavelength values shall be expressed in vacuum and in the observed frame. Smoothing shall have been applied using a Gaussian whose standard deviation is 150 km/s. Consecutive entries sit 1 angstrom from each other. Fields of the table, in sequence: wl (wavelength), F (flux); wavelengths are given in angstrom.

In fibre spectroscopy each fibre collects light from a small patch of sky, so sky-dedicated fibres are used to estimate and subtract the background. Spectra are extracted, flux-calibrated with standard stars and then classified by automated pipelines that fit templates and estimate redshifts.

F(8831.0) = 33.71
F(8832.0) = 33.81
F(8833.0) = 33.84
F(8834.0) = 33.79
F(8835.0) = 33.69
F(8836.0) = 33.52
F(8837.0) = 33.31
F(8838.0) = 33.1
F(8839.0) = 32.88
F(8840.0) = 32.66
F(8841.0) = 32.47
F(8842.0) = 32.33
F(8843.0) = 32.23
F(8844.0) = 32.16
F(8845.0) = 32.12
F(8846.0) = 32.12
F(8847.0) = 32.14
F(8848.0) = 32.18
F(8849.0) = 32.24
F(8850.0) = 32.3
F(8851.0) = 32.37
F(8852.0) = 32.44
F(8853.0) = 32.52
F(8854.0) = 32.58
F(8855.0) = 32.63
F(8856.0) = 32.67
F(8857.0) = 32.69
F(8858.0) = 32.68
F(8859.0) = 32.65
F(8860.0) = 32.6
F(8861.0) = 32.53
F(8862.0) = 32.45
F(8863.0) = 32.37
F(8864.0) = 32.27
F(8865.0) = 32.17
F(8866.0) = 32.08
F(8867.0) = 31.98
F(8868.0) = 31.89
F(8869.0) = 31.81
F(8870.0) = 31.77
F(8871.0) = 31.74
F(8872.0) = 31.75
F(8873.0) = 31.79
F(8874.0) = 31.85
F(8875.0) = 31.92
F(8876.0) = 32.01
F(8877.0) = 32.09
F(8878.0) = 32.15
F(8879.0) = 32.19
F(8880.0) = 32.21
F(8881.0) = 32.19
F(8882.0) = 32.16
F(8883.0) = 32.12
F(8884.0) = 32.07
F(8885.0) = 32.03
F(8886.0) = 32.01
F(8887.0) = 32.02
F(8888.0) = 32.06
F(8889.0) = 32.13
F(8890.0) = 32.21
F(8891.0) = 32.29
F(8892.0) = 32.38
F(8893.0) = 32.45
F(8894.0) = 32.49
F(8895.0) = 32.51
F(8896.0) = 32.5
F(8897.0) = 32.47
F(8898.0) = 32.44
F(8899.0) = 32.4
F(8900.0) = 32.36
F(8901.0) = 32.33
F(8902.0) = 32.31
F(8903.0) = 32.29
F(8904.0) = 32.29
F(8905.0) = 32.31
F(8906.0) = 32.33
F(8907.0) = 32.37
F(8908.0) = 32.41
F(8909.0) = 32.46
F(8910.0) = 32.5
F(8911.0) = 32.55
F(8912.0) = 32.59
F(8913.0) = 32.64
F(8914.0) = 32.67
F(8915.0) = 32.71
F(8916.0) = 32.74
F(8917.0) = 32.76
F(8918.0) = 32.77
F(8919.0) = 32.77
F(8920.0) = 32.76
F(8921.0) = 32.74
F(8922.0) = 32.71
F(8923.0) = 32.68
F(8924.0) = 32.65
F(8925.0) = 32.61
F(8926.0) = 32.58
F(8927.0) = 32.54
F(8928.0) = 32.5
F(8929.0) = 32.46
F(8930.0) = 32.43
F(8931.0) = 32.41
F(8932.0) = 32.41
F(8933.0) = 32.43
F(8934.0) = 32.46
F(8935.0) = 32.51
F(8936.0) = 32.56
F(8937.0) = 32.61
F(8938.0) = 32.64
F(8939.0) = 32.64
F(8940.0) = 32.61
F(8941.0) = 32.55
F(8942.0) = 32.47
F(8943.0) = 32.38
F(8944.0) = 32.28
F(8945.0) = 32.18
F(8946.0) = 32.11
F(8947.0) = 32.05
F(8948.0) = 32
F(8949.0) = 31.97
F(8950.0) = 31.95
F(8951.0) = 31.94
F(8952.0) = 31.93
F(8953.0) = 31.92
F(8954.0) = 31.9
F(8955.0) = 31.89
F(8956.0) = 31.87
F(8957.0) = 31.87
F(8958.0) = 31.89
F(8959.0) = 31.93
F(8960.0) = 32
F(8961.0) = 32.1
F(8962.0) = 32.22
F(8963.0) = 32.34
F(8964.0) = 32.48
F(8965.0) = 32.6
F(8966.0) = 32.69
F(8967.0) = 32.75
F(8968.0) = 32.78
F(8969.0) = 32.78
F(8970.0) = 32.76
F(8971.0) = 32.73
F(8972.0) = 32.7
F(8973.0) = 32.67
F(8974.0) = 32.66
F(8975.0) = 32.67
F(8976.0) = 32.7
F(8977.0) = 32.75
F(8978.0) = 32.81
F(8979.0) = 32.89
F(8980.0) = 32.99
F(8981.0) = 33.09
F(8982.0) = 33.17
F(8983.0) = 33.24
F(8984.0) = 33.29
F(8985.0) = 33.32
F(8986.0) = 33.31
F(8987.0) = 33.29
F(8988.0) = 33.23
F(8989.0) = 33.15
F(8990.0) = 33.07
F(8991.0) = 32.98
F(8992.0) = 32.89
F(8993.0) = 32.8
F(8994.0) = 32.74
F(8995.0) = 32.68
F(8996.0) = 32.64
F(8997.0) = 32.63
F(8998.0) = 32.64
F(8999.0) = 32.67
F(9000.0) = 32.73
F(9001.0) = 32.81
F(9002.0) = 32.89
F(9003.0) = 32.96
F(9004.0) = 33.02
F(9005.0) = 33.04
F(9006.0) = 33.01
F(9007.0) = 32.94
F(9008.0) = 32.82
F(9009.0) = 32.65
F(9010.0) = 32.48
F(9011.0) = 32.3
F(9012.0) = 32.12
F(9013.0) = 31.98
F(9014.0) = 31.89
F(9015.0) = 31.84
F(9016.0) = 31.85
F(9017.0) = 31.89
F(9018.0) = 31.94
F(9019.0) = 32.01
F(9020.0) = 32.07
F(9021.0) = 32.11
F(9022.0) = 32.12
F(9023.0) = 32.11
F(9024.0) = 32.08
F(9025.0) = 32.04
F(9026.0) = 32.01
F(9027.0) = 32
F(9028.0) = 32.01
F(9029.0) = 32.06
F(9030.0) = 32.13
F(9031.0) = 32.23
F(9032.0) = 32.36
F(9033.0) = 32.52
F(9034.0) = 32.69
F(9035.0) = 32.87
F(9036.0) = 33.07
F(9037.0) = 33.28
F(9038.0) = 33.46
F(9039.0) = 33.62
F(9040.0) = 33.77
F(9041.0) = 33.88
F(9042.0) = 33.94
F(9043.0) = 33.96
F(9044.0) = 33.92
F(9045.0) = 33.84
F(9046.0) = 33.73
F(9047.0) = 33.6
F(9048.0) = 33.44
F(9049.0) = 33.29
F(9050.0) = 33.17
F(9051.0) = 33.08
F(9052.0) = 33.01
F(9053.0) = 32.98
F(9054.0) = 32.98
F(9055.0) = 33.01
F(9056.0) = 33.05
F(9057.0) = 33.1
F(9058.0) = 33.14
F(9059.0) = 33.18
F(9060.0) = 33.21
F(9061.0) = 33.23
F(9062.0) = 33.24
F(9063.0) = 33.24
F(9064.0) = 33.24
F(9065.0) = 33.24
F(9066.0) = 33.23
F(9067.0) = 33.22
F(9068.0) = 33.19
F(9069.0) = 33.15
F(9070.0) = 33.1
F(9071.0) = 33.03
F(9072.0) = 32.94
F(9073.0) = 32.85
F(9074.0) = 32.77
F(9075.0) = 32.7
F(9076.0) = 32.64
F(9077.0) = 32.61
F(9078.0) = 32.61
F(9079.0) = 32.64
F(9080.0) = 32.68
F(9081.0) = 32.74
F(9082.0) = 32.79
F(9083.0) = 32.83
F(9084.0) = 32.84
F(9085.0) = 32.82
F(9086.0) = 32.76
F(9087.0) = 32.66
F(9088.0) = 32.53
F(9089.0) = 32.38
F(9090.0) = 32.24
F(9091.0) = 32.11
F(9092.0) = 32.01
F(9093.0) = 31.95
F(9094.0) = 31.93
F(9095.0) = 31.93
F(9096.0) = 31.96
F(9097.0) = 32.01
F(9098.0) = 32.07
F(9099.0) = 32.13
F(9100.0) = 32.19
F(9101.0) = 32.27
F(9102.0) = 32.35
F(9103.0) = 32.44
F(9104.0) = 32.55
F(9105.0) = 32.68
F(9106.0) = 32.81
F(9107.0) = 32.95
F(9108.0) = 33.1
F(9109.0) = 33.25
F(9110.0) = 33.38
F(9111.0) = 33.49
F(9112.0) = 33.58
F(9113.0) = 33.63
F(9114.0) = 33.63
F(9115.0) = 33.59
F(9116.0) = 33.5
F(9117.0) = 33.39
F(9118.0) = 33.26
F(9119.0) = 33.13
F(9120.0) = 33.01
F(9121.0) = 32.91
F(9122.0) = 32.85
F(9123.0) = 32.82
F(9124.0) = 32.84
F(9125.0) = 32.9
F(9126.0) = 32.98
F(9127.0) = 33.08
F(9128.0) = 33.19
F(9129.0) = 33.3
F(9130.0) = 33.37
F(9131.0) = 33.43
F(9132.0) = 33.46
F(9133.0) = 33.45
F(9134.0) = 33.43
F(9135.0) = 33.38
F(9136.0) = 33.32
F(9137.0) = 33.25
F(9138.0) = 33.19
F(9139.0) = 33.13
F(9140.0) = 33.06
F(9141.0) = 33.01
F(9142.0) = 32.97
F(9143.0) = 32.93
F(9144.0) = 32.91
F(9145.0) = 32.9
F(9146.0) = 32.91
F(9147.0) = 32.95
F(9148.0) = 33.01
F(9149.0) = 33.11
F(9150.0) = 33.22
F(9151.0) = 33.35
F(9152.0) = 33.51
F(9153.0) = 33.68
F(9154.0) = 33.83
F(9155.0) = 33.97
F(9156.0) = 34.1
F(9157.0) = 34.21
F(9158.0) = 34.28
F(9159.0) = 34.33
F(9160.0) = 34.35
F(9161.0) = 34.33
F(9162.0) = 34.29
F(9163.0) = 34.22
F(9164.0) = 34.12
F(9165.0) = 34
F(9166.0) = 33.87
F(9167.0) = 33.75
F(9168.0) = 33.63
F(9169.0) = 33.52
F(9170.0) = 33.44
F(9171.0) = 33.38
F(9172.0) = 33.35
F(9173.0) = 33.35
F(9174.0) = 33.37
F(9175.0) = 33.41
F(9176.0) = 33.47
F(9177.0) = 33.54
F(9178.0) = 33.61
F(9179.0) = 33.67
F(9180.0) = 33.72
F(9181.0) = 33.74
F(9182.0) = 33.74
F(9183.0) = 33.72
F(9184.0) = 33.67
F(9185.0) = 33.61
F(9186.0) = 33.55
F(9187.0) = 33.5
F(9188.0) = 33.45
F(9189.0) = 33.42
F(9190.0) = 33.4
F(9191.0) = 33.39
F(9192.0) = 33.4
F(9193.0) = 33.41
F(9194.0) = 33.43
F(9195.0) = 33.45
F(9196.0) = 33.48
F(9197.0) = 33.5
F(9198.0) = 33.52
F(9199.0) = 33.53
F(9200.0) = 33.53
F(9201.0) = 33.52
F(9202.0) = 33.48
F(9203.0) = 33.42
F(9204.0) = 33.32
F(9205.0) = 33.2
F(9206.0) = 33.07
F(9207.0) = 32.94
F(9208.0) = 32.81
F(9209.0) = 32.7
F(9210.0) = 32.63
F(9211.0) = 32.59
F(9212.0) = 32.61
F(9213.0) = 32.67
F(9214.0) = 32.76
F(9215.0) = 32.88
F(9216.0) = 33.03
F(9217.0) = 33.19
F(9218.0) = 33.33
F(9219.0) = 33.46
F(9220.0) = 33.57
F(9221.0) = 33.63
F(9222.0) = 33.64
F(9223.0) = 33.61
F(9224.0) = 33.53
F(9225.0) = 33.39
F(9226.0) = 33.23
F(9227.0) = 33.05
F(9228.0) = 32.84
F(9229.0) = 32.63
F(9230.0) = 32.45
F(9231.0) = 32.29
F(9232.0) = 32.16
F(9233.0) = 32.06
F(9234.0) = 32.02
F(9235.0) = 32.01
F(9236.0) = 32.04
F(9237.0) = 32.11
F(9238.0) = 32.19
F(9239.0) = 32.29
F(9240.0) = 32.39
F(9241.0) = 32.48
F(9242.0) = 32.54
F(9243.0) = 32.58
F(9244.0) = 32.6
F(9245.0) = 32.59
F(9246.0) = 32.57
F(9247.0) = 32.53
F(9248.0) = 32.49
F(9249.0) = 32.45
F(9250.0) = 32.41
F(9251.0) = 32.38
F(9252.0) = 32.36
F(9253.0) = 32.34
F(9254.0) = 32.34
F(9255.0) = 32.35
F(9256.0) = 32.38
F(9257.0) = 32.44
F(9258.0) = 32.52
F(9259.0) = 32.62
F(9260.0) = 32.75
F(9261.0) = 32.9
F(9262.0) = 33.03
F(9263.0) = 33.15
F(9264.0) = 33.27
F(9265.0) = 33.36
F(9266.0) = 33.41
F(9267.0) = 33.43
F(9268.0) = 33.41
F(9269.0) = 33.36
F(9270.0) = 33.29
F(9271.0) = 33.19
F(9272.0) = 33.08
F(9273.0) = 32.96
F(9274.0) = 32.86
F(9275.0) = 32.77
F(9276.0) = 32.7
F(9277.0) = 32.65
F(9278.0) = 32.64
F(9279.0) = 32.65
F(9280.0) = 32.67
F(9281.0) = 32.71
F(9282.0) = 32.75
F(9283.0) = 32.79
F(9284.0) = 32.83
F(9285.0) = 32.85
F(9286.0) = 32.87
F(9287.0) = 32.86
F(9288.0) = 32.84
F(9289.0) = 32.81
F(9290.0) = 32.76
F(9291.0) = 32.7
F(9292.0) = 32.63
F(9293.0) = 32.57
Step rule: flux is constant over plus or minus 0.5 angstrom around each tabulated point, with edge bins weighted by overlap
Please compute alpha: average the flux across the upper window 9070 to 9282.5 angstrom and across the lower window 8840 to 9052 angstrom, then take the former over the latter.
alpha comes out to 1.02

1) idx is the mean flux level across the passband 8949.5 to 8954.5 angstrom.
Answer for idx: 31.9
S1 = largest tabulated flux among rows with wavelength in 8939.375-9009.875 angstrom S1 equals 33.32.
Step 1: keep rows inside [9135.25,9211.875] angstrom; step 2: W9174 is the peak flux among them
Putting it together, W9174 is 34.35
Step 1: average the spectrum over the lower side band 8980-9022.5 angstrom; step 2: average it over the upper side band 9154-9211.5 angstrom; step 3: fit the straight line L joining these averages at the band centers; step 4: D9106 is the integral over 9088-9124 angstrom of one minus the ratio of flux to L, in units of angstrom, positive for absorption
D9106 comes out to 0.5 angstrom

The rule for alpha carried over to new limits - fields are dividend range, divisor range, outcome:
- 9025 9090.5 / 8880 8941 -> 1.02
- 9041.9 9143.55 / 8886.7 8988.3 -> 1.01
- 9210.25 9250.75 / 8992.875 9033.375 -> 1.01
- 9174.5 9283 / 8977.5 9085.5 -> 1.00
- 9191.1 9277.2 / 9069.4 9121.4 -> 1.00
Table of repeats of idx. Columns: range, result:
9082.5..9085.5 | 32.8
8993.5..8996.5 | 32.7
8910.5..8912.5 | 32.6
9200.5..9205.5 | 33.4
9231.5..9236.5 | 32.1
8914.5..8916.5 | 32.7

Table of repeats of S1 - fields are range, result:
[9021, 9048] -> 33.96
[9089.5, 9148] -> 33.63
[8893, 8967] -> 32.77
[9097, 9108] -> 33.1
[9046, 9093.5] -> 33.73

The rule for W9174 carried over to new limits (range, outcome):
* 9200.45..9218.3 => 33.52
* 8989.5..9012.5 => 33.07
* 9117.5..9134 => 33.46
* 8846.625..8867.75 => 32.69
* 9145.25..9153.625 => 33.68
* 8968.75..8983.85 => 33.24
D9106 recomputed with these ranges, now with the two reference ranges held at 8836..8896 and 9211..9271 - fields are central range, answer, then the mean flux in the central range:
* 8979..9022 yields -0.3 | 32.7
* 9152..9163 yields -0.5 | 34.1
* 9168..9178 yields -0.2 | 33.4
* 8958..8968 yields 0.0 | 32.3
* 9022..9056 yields -0.5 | 33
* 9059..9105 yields -0.1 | 32.7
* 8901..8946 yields -0.2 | 32.5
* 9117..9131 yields -0.2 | 33.1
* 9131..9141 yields -0.2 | 33.3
